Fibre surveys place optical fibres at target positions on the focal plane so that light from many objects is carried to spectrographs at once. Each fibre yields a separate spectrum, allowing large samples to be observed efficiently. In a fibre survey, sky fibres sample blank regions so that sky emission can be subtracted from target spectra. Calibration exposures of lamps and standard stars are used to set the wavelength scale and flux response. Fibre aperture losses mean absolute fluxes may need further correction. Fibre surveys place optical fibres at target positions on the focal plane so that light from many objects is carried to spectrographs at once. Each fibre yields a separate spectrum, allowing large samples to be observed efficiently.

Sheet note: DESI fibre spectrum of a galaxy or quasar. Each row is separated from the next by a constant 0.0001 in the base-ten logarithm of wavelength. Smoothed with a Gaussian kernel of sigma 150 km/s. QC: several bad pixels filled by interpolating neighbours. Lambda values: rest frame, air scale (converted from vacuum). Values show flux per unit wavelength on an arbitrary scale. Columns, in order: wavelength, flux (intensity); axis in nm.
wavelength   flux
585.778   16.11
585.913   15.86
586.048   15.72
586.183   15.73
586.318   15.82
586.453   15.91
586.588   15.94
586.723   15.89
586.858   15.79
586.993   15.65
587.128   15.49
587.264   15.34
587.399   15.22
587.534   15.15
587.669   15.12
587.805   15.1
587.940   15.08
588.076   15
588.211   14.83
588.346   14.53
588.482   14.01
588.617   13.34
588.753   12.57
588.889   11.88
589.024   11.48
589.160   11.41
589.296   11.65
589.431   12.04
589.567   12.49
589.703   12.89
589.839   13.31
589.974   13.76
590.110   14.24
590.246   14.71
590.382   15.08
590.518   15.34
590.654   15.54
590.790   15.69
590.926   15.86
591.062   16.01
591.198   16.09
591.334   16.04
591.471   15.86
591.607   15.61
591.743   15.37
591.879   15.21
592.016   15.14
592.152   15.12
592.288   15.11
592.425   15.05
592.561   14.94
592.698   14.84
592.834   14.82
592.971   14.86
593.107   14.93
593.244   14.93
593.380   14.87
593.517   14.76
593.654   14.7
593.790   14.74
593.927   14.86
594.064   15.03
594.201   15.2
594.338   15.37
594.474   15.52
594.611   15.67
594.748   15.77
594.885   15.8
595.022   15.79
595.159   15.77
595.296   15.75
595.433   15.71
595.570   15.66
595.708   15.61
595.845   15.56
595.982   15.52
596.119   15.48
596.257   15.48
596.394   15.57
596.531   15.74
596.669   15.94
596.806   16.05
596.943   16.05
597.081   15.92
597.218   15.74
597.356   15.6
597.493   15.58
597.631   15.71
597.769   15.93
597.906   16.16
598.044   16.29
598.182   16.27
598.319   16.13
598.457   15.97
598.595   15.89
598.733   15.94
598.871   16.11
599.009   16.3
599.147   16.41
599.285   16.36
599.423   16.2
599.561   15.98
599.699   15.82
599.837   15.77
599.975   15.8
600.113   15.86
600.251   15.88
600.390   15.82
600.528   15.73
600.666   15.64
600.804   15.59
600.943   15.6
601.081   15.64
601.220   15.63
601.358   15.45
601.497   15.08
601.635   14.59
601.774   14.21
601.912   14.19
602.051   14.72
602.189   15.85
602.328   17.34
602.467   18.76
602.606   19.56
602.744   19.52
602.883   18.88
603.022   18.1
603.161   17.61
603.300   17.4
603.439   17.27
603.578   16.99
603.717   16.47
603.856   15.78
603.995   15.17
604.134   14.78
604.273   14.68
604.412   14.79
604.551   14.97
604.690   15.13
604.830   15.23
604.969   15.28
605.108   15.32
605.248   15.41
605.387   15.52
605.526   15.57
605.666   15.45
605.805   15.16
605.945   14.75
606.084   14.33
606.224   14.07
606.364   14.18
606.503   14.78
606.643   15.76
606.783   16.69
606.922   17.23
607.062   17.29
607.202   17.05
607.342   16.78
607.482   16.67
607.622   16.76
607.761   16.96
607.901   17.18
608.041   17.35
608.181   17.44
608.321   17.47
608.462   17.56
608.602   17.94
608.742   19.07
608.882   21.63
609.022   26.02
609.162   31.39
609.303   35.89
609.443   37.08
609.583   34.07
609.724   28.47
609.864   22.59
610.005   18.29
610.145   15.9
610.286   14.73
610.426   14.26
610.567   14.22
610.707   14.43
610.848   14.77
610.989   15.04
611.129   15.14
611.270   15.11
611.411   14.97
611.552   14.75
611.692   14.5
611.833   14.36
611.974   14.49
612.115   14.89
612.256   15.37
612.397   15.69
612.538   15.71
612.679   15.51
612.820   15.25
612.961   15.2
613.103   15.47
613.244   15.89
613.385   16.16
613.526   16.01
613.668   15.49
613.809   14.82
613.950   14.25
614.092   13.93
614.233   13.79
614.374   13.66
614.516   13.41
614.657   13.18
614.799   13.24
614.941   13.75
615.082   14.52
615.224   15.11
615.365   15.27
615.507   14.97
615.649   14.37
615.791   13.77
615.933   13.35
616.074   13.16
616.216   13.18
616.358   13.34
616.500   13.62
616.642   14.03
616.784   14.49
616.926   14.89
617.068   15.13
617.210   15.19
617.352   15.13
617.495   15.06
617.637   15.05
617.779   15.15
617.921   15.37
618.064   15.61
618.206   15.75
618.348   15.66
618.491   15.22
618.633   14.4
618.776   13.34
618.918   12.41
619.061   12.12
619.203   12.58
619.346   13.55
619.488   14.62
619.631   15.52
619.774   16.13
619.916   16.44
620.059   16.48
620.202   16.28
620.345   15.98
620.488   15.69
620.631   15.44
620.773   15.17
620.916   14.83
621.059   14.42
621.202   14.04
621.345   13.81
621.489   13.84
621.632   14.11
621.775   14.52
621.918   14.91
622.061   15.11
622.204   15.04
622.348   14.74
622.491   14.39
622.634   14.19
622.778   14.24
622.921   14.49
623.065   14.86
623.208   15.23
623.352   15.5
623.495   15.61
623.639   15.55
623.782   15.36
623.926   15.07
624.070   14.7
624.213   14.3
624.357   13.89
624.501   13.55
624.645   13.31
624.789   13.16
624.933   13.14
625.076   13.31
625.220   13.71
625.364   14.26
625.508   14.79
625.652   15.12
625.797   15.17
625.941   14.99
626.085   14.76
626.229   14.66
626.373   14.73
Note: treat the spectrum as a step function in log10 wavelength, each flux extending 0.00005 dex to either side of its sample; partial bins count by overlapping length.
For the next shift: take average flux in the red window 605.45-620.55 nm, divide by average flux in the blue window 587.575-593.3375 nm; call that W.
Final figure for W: 1.12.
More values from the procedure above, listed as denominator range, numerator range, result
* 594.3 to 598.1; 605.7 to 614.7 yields 1.10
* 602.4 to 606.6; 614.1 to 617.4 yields 0.88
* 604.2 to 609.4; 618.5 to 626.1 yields 0.83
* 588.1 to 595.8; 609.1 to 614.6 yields 1.19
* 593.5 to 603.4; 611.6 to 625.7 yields 0.92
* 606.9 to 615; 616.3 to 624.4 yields 0.84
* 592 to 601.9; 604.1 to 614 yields 1.11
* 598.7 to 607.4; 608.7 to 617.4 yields 1.05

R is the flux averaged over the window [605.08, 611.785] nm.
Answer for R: 18.2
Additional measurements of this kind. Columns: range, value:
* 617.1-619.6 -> 14.5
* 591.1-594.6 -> 15.2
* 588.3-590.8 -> 13.4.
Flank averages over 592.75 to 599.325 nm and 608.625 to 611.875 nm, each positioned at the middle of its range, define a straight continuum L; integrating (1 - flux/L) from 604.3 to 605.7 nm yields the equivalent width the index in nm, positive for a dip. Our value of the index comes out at 0.25 nm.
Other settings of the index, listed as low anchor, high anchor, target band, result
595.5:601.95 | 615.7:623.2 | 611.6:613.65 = -0.05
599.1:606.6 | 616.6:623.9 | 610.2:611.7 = 0.06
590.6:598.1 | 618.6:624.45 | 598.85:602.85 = -0.20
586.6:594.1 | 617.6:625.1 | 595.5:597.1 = -0.12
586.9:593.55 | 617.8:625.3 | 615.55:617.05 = 0.08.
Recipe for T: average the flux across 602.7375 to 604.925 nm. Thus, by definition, 16.3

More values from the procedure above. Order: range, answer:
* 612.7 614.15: 15.3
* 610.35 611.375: 14.7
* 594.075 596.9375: 15.6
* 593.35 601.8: 15.7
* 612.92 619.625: 14.4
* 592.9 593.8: 14.8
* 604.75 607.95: 15.8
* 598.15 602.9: 16.1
